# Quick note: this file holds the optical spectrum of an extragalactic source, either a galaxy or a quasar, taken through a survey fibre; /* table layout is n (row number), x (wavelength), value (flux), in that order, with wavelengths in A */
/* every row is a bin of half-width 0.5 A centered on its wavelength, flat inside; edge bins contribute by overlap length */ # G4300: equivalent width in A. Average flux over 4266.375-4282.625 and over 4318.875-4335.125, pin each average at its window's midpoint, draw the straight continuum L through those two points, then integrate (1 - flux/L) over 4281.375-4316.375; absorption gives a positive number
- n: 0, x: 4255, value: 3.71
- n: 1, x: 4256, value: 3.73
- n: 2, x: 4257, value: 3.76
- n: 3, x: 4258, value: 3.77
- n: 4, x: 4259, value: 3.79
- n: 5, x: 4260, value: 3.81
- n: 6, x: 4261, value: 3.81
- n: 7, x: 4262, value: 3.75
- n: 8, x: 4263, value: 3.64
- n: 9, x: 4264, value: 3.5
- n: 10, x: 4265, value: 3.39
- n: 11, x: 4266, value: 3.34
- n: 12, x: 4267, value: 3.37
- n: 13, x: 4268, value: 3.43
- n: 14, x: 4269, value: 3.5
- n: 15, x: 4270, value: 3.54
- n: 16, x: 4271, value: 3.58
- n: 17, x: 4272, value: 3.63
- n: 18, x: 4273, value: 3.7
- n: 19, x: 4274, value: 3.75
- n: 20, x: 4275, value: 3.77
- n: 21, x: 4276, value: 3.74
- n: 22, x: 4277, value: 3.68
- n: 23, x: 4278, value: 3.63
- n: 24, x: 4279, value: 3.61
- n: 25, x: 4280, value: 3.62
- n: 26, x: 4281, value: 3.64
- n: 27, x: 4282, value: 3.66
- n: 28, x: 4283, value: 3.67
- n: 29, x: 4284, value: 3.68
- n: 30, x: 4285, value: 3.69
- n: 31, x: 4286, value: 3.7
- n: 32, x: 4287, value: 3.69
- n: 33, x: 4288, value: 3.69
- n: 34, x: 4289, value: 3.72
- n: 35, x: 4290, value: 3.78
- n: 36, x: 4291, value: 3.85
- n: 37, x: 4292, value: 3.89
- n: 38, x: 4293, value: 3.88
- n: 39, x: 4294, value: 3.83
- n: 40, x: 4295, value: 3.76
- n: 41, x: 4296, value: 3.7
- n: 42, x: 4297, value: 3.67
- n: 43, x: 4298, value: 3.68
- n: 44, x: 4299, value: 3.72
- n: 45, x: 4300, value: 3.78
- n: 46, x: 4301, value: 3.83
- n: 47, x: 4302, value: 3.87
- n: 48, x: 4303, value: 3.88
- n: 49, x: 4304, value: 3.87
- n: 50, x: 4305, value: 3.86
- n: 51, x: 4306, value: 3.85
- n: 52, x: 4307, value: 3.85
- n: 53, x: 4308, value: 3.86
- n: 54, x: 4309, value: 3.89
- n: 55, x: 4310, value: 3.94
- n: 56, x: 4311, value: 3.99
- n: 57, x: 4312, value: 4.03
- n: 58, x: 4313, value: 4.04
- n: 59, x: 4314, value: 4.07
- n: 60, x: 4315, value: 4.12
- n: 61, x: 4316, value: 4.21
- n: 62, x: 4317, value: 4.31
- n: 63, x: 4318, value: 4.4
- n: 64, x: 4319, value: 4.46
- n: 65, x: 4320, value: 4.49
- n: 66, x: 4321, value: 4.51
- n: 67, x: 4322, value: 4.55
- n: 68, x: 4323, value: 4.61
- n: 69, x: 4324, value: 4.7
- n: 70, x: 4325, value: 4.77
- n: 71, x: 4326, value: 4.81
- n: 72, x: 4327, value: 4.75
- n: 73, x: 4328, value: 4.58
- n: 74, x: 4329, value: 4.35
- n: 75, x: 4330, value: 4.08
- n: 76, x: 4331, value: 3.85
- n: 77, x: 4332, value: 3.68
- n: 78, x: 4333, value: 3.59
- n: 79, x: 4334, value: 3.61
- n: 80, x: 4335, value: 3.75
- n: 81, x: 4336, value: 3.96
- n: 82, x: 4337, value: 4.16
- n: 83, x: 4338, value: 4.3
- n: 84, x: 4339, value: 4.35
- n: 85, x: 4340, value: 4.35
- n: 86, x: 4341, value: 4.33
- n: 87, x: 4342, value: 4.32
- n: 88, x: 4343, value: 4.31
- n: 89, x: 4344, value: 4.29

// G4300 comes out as 0.9 A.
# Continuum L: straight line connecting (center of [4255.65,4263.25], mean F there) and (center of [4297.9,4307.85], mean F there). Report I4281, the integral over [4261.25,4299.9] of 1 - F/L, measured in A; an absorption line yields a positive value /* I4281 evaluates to 1.3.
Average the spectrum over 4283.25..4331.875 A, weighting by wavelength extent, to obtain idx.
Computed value 4.04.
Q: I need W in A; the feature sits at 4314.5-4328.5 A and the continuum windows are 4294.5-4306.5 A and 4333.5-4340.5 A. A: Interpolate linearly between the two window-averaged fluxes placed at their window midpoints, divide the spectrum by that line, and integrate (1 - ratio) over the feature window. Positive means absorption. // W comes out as -2.0 A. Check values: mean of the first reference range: 3.79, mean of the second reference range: 4.07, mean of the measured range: 4.52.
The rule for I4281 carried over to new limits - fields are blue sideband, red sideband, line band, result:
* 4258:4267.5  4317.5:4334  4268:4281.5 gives 0.4 A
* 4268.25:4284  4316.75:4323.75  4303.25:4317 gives 1.0 A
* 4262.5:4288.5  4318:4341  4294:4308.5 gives 0.5 A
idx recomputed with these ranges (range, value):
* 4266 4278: 3.6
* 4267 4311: 3.73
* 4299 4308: 3.84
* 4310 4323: 4.27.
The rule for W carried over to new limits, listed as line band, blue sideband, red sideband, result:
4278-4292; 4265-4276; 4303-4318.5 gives 0.10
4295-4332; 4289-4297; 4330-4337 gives -3.21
